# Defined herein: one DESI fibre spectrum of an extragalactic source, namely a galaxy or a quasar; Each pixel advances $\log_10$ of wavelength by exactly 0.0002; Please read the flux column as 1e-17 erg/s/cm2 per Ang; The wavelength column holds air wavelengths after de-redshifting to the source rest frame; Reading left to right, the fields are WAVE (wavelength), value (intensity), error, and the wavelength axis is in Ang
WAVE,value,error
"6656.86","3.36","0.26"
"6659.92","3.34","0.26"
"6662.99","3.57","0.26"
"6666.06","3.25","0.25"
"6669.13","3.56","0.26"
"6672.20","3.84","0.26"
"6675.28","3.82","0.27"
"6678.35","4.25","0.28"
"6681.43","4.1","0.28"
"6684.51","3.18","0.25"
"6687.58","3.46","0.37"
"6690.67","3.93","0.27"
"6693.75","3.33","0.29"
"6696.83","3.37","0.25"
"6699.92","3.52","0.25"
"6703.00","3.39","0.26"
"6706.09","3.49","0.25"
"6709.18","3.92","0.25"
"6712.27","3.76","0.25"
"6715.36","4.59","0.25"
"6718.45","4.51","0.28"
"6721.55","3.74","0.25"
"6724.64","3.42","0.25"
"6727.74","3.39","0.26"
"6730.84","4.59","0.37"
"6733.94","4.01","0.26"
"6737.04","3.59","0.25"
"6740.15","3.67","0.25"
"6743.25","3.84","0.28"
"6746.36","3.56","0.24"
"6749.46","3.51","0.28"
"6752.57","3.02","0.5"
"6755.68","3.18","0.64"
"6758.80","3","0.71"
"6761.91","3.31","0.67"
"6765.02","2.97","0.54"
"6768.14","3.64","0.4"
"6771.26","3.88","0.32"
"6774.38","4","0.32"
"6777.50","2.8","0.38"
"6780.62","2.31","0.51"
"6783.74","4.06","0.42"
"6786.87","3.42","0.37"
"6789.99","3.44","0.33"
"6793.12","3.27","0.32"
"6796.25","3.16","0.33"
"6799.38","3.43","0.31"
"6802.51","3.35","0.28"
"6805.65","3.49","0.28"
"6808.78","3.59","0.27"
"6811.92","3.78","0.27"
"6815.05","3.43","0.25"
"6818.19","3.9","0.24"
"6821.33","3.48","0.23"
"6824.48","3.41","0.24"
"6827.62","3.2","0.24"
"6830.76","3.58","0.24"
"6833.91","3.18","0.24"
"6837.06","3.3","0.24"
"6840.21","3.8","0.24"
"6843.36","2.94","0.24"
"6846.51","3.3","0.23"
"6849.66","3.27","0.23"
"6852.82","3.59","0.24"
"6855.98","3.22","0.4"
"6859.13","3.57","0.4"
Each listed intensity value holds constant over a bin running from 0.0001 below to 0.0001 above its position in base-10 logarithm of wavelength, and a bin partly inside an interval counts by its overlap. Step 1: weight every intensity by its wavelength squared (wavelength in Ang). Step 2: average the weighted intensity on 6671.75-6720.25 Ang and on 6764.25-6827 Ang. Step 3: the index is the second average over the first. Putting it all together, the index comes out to 0.94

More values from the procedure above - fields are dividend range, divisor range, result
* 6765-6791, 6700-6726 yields 0.91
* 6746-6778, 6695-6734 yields 0.89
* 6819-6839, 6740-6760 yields 1.02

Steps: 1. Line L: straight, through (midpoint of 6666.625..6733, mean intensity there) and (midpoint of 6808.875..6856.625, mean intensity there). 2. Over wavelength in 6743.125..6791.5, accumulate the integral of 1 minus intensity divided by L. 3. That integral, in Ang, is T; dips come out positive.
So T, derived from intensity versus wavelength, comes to 3.22 Ang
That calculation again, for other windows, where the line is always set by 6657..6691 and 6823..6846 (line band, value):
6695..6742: -3.1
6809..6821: -1.0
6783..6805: 0.0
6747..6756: 0.6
